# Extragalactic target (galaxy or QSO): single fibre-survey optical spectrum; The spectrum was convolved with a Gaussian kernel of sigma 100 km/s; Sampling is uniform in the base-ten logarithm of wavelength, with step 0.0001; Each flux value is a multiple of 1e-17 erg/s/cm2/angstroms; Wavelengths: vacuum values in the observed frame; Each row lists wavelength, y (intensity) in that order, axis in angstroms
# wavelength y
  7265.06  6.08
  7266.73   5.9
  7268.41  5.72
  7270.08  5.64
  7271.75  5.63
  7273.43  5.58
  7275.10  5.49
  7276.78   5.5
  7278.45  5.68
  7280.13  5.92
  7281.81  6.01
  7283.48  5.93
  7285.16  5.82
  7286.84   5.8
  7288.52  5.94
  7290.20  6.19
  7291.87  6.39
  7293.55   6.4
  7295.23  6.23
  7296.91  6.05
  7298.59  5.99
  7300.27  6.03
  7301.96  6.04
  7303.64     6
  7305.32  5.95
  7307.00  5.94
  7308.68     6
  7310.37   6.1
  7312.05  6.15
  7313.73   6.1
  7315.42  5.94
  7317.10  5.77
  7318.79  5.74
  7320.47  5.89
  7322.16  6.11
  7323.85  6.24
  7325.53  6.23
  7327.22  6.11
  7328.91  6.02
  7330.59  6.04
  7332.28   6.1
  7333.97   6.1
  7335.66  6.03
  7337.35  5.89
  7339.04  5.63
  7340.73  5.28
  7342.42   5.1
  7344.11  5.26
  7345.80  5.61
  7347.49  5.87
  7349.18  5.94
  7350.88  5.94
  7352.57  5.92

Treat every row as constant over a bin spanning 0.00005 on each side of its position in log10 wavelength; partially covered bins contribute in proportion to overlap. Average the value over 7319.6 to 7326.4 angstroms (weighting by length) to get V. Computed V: 6.12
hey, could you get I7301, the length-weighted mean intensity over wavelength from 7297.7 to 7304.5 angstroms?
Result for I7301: 6.01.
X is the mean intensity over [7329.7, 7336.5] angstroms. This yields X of 6.07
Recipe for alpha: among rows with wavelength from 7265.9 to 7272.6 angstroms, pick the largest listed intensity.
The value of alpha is 5.9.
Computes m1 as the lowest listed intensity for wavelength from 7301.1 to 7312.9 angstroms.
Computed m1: 5.94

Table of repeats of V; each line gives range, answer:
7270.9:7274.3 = 5.61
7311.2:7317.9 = 6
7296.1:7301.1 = 6.02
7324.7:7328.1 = 6.16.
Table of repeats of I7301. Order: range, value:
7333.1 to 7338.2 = 6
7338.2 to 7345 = 5.32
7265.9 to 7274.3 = 5.69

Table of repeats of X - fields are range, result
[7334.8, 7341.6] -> 5.7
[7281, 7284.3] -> 5.98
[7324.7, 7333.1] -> 6.1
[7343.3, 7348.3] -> 5.58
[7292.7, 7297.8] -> 6.22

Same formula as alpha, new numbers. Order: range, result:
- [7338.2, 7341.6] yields 5.63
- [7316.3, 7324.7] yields 6.24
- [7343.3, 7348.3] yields 5.87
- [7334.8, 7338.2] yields 6.03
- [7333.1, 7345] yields 6.1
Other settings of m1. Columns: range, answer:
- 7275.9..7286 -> 5.5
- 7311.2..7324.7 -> 5.74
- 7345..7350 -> 5.61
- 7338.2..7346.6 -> 5.1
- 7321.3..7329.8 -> 6.02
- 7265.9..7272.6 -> 5.63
